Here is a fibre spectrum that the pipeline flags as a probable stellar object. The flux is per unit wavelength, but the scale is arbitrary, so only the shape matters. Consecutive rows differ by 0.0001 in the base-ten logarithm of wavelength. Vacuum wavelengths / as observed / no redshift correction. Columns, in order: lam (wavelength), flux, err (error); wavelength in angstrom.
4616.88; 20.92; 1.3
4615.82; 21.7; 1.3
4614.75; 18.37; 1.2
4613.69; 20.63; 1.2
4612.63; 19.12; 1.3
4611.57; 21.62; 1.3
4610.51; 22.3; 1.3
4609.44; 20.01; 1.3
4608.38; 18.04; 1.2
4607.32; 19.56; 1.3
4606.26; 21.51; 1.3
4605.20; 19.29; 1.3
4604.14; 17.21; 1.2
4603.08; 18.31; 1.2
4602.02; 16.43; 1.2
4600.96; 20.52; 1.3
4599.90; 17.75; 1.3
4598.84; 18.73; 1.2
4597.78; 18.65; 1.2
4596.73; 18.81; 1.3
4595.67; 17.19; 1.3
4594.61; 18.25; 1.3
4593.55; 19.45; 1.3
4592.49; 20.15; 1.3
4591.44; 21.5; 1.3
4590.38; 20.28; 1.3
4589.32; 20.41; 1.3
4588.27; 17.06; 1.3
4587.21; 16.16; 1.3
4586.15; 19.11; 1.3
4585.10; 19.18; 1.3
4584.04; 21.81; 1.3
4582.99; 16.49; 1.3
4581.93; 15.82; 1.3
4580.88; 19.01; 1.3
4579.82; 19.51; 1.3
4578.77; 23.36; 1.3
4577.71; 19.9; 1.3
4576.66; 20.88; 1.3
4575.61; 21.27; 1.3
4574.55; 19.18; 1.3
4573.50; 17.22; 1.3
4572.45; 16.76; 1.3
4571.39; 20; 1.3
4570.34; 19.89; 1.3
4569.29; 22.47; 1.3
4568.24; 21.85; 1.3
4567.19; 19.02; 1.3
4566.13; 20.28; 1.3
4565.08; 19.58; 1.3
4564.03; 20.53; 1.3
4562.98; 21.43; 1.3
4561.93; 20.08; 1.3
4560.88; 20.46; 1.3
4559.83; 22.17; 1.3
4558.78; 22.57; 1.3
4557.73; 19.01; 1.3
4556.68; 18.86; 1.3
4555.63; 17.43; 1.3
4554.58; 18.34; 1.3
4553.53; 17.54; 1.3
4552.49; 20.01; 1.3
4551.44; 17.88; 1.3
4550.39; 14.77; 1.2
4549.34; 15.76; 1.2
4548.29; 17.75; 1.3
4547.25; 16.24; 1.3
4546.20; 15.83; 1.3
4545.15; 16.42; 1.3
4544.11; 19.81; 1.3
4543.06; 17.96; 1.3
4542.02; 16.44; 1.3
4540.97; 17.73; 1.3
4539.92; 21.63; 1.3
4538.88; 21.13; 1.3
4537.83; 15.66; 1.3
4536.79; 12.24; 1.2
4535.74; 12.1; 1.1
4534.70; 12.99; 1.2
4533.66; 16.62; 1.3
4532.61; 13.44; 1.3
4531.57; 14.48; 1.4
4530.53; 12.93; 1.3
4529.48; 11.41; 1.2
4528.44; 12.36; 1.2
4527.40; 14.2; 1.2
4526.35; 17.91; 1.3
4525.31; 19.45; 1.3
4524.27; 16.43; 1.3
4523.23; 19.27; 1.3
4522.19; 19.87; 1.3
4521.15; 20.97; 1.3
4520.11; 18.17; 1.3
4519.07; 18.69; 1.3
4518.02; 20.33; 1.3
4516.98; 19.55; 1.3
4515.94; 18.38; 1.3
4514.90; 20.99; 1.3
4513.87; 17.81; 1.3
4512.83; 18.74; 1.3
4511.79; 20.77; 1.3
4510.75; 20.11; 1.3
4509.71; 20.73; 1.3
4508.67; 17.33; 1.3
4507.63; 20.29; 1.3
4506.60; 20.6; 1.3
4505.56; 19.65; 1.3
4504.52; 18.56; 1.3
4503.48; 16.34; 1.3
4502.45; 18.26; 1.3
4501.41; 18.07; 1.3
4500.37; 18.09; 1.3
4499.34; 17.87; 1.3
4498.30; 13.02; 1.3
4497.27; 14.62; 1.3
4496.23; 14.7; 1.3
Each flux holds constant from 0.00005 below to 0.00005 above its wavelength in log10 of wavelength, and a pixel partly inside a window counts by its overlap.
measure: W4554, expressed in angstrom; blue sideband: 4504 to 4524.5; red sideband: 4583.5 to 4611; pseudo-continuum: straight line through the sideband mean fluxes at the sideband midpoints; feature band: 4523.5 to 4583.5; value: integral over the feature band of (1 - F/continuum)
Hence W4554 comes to 4.1 angstrom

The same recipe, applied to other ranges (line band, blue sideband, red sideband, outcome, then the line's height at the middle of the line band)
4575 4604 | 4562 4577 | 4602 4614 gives 1.1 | 19.8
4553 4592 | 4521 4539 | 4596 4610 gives -5.0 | 17.4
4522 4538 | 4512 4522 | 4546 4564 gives 3.5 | 19.1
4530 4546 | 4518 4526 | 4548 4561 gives 2.3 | 18.8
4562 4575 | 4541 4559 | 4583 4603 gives -1.2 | 18.2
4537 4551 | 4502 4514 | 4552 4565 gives 1.6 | 19.7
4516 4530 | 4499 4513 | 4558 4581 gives 1.2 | 19.3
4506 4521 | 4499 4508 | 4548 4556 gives -0.9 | 18.4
